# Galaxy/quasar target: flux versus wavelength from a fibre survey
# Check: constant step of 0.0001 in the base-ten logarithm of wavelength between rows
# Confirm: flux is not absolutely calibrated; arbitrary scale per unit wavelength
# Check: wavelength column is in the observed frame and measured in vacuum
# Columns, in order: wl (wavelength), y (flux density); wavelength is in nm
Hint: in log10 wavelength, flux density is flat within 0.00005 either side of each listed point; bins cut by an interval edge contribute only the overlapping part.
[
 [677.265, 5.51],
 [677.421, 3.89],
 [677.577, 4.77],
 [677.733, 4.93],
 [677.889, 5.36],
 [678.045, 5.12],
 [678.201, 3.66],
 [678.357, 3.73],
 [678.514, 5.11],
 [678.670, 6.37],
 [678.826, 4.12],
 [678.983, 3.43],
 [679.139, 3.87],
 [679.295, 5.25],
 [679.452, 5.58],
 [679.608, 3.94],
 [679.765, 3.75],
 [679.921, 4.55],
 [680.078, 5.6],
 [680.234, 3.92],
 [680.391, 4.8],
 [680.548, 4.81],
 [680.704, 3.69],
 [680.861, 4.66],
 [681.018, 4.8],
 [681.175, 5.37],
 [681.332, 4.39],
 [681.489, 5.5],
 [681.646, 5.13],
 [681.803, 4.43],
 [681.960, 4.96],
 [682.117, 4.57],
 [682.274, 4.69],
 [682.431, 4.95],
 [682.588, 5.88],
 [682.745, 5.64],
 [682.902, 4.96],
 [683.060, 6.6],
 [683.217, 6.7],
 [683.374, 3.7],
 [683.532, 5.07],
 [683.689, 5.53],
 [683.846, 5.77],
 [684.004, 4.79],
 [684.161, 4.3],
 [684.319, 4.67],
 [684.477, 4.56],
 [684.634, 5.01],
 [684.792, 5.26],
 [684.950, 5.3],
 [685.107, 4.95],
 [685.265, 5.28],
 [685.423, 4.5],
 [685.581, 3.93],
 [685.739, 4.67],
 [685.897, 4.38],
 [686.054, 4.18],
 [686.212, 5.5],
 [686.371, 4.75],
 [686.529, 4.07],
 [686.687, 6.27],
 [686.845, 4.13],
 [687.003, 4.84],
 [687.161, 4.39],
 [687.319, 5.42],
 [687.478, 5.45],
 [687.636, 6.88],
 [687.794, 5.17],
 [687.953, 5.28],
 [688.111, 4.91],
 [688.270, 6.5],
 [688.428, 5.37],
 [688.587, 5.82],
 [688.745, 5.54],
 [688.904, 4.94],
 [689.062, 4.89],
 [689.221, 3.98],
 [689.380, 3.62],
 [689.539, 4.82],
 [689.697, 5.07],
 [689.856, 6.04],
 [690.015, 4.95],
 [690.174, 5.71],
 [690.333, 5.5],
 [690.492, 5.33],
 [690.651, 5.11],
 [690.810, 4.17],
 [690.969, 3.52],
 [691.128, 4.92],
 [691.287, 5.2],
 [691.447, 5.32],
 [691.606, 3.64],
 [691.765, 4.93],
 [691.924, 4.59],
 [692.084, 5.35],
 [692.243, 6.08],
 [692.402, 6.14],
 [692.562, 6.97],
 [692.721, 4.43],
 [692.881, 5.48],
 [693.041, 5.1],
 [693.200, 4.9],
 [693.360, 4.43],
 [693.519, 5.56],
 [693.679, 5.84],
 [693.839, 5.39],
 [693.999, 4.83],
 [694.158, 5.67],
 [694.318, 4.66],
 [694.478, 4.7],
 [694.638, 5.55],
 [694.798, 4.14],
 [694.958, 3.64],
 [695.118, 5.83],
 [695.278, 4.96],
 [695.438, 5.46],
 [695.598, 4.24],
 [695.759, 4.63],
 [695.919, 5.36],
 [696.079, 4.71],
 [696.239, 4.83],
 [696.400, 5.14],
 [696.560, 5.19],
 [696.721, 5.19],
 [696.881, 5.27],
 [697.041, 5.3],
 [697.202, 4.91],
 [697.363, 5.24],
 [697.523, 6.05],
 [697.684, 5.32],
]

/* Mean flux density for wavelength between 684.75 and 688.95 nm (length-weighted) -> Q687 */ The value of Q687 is 5.1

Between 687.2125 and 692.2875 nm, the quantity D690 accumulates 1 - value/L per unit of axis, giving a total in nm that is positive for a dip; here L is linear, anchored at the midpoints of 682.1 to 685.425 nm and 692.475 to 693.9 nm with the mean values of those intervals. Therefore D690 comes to 0.15 nm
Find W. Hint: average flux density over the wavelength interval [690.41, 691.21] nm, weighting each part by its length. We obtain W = 4.62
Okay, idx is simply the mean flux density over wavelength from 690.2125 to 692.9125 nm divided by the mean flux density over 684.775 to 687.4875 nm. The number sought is 1.1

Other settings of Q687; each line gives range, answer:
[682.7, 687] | 4.97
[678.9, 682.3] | 4.62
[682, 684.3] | 5.21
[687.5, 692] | 5.07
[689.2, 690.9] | 4.96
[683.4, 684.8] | 4.93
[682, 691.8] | 5.03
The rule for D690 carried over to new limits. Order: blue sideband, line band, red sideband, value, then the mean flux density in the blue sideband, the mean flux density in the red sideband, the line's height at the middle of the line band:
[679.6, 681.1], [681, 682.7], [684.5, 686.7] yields -0.15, 4.48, 4.81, 4.57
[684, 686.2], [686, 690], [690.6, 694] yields -0.20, 4.72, 5.09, 4.87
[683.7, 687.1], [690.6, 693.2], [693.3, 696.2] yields -0.06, 4.83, 4.98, 4.93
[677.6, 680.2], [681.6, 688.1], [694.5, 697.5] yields -0.37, 4.64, 4.99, 4.76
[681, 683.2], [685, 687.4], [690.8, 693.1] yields 0.18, 5.19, 5.08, 5.14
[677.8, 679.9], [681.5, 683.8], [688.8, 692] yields -0.28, 4.56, 4.82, 4.65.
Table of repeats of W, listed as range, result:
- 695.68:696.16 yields 4.91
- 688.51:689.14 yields 5.3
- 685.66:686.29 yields 4.69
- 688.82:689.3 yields 4.61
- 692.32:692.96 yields 5.76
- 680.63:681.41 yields 4.58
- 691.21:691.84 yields 4.77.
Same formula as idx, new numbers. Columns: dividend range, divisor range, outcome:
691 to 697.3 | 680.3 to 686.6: 1.03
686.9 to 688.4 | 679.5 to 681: 1.21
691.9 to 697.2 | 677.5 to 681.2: 1.11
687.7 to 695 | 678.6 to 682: 1.09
